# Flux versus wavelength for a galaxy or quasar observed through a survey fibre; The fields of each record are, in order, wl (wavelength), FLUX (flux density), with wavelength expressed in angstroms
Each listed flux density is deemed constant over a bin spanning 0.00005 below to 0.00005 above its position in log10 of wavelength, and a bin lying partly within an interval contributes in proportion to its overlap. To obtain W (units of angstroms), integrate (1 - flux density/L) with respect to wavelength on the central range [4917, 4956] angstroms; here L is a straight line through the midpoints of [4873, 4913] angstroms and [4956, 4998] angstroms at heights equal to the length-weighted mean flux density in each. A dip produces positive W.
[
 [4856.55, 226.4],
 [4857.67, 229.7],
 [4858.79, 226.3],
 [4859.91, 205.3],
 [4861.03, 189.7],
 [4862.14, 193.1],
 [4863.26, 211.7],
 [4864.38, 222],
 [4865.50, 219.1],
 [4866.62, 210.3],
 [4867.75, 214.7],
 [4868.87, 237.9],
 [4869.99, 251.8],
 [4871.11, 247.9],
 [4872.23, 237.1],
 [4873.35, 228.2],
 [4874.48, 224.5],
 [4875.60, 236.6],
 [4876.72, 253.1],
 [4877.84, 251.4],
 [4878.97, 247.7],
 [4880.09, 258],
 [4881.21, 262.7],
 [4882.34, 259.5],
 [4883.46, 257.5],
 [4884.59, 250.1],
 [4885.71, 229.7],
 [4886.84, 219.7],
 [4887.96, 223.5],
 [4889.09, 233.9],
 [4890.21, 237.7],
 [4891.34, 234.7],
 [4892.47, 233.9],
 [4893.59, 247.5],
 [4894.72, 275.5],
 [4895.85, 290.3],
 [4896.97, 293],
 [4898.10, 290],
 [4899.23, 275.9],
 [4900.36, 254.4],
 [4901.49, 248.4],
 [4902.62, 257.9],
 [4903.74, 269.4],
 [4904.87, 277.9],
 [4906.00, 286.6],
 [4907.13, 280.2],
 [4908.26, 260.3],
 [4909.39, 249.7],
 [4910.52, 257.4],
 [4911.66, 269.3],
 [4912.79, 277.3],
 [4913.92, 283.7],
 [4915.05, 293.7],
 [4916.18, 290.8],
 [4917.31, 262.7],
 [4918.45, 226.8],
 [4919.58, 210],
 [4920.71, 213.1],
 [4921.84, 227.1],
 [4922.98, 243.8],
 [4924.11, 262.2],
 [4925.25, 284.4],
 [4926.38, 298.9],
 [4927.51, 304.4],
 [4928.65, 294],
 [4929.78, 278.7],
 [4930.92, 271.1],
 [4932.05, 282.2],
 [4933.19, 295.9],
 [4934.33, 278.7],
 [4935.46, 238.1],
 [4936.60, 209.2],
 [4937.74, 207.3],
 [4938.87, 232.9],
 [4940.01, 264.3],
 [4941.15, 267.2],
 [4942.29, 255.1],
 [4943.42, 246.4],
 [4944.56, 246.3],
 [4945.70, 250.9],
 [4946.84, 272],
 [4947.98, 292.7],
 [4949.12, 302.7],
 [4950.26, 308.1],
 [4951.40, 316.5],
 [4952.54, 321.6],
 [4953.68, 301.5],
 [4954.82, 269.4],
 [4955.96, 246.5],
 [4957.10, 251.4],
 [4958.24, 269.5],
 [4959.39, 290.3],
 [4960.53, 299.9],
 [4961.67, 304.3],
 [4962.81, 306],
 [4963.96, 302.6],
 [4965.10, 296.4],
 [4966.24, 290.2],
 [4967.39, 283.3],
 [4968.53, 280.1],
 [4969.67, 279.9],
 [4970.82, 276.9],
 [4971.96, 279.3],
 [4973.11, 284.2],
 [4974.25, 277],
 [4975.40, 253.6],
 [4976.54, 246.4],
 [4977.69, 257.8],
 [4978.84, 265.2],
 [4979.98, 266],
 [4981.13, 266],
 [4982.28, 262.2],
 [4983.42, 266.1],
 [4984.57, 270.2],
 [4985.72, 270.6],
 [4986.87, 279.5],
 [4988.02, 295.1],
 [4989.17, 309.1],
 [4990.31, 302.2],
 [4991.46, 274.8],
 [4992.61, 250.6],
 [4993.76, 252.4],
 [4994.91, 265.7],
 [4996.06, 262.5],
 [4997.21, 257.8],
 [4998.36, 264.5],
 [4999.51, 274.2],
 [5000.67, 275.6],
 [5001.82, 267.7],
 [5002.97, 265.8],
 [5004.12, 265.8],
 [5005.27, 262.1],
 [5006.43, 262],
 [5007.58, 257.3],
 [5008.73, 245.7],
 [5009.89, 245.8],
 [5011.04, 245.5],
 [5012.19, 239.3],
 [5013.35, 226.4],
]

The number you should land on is 0.1 angstroms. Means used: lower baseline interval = 256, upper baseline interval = 276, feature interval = 266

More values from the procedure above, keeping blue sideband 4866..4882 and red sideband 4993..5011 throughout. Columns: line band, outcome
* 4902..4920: -1.5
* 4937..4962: -2.0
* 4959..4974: -2.0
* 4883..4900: -0.7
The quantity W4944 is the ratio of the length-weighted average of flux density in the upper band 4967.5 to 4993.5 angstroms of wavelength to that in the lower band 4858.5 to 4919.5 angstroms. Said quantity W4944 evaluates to 1.10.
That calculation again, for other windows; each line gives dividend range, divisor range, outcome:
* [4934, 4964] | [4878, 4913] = 1.05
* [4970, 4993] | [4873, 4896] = 1.11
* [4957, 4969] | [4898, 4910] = 1.08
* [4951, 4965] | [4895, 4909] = 1.06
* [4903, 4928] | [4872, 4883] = 1.08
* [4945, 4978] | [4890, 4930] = 1.07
